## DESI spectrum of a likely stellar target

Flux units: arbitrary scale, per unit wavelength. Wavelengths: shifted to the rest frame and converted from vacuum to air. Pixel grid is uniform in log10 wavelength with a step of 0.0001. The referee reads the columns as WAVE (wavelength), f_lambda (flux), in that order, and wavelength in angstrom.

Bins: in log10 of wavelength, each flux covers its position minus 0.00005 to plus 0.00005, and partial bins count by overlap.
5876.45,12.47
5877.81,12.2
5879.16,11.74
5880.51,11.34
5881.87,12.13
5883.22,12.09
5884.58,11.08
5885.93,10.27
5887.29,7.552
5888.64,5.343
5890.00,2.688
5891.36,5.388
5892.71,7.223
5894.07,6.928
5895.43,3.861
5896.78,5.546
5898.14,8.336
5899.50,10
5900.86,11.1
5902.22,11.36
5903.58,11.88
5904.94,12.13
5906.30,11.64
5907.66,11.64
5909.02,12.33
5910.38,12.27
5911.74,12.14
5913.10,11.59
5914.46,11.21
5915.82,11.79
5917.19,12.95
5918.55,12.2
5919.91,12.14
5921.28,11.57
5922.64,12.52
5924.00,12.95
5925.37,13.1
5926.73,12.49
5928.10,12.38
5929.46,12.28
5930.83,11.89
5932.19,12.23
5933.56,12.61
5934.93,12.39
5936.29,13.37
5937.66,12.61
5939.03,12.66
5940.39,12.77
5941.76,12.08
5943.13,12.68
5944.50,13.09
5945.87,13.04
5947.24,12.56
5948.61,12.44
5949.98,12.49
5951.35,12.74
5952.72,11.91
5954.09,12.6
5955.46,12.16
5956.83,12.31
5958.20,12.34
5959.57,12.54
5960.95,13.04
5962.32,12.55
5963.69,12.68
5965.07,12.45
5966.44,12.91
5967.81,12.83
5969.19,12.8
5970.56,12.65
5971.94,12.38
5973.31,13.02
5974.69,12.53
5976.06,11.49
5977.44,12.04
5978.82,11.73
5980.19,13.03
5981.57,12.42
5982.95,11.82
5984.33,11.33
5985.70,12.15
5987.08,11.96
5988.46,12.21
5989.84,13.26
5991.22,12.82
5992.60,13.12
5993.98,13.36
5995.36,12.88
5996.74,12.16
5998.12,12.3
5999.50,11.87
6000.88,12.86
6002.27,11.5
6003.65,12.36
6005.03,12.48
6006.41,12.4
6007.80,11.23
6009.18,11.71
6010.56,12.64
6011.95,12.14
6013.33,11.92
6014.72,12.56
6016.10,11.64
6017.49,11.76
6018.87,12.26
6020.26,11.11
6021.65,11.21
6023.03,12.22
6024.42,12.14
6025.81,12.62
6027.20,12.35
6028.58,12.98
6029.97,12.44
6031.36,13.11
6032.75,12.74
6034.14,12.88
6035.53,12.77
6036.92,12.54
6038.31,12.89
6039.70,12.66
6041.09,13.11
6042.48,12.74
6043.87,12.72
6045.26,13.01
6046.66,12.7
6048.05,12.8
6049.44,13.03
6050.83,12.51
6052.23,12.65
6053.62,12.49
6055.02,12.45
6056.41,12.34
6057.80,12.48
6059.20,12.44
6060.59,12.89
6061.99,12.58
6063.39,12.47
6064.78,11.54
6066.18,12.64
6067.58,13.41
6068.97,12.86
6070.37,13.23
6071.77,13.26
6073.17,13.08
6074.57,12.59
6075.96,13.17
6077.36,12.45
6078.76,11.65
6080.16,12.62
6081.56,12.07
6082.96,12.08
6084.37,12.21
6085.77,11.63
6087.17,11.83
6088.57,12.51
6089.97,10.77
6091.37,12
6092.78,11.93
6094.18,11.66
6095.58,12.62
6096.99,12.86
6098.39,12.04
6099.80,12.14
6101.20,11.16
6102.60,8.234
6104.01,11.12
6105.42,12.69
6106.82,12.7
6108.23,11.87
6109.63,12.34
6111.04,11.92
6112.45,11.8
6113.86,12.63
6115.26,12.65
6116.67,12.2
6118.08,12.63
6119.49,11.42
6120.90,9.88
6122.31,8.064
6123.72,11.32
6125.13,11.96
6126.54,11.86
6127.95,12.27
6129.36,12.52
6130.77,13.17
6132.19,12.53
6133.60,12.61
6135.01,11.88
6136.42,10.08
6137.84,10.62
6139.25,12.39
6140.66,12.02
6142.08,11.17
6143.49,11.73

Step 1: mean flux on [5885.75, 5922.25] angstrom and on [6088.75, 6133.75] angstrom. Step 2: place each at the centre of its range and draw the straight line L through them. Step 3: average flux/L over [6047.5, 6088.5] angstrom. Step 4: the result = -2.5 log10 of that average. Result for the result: -0.11 mag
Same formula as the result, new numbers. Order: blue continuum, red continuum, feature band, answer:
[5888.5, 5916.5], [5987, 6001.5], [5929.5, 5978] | -0.12 mag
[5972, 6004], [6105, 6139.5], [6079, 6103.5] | 0.02 mag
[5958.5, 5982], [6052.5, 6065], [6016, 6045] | 0.00 mag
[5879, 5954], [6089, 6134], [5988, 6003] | -0.11 mag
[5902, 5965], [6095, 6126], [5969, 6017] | -0.02 mag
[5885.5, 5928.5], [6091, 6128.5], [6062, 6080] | -0.12 mag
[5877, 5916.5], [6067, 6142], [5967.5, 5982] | -0.17 mag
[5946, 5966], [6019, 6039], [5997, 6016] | 0.03 mag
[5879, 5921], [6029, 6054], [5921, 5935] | -0.18 mag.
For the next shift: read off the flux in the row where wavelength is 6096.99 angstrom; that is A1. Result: 12.86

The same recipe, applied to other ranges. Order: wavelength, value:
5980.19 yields 13.03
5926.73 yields 12.49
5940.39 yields 12.77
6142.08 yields 11.17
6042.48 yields 12.74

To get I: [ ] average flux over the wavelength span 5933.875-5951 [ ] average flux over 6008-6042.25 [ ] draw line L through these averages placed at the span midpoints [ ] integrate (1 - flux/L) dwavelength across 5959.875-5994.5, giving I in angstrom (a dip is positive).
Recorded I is 0.1 angstrom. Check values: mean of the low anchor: 12.7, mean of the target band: 12.5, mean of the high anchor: 12.3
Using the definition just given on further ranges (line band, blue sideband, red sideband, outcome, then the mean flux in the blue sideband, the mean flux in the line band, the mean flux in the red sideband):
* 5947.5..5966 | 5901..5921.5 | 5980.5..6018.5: -0.6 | 11.9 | 12.5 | 12.3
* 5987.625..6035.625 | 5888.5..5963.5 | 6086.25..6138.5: -3.3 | 11.4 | 12.3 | 11.7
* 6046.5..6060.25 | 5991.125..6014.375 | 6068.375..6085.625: -0.1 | 12.3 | 12.6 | 12.6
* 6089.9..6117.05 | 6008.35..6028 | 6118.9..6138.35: -0.7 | 12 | 11.9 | 11.4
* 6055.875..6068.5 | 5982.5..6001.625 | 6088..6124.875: -0.6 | 12.4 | 12.5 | 11.7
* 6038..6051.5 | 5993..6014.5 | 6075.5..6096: -0.7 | 12.3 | 12.8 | 12.1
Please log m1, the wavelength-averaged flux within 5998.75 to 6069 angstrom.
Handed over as 12.4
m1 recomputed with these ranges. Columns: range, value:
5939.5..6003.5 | 12.5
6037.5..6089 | 12.6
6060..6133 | 12.1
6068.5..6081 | 12.8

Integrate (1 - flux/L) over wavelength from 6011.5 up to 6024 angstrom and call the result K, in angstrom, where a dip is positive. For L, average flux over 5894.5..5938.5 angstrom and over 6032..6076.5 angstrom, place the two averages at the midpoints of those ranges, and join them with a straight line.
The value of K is 0.5 angstrom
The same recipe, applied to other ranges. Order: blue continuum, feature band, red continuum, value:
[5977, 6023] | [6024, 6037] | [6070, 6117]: -0.5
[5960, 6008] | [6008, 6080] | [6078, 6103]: -2.6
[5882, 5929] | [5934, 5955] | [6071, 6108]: -3.8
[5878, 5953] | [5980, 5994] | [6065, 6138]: -1.2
